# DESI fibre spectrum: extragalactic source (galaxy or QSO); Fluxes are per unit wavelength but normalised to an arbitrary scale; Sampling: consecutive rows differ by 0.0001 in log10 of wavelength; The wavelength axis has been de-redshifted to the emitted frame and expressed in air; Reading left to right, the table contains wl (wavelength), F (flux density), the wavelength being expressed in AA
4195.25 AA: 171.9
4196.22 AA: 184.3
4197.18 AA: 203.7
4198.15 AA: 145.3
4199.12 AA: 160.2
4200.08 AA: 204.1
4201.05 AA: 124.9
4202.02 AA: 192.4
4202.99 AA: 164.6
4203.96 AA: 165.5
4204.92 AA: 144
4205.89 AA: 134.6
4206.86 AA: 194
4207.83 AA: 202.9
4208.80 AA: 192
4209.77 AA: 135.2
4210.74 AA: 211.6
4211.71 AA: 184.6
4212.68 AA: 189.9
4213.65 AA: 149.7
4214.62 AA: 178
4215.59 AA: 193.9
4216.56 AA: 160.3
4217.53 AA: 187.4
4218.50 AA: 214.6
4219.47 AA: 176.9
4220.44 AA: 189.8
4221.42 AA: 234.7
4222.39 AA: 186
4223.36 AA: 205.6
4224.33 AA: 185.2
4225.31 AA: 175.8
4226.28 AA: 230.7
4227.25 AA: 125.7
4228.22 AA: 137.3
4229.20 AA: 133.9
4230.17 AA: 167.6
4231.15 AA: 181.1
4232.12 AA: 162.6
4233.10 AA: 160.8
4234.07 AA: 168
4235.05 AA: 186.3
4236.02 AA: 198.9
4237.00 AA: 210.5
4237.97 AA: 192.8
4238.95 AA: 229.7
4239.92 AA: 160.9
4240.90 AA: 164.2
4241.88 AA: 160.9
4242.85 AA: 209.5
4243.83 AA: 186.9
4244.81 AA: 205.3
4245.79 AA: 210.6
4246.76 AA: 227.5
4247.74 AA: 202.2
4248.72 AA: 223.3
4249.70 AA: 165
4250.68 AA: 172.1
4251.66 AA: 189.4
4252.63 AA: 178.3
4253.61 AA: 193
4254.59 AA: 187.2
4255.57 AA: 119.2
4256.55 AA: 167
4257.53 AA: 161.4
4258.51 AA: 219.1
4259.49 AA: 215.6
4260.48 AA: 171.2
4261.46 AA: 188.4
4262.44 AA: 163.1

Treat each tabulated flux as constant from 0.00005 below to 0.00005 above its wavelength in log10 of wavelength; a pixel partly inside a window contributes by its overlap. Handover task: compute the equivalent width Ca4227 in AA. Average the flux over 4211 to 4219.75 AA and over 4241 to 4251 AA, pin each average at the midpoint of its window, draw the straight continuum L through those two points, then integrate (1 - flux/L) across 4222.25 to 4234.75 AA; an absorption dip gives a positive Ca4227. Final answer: 1.2 AA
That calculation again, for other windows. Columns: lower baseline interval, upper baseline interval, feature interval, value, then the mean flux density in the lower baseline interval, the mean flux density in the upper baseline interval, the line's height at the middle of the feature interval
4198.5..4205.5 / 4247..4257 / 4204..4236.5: -1.47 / 164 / 181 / 170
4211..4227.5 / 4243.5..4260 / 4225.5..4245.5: 1.02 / 188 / 190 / 189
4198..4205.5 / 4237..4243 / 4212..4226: -1.15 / 163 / 187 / 174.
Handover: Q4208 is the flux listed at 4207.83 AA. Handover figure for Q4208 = 202.9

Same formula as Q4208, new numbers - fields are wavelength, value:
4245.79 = 210.6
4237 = 210.5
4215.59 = 193.9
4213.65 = 149.7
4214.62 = 178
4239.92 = 160.9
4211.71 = 184.6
